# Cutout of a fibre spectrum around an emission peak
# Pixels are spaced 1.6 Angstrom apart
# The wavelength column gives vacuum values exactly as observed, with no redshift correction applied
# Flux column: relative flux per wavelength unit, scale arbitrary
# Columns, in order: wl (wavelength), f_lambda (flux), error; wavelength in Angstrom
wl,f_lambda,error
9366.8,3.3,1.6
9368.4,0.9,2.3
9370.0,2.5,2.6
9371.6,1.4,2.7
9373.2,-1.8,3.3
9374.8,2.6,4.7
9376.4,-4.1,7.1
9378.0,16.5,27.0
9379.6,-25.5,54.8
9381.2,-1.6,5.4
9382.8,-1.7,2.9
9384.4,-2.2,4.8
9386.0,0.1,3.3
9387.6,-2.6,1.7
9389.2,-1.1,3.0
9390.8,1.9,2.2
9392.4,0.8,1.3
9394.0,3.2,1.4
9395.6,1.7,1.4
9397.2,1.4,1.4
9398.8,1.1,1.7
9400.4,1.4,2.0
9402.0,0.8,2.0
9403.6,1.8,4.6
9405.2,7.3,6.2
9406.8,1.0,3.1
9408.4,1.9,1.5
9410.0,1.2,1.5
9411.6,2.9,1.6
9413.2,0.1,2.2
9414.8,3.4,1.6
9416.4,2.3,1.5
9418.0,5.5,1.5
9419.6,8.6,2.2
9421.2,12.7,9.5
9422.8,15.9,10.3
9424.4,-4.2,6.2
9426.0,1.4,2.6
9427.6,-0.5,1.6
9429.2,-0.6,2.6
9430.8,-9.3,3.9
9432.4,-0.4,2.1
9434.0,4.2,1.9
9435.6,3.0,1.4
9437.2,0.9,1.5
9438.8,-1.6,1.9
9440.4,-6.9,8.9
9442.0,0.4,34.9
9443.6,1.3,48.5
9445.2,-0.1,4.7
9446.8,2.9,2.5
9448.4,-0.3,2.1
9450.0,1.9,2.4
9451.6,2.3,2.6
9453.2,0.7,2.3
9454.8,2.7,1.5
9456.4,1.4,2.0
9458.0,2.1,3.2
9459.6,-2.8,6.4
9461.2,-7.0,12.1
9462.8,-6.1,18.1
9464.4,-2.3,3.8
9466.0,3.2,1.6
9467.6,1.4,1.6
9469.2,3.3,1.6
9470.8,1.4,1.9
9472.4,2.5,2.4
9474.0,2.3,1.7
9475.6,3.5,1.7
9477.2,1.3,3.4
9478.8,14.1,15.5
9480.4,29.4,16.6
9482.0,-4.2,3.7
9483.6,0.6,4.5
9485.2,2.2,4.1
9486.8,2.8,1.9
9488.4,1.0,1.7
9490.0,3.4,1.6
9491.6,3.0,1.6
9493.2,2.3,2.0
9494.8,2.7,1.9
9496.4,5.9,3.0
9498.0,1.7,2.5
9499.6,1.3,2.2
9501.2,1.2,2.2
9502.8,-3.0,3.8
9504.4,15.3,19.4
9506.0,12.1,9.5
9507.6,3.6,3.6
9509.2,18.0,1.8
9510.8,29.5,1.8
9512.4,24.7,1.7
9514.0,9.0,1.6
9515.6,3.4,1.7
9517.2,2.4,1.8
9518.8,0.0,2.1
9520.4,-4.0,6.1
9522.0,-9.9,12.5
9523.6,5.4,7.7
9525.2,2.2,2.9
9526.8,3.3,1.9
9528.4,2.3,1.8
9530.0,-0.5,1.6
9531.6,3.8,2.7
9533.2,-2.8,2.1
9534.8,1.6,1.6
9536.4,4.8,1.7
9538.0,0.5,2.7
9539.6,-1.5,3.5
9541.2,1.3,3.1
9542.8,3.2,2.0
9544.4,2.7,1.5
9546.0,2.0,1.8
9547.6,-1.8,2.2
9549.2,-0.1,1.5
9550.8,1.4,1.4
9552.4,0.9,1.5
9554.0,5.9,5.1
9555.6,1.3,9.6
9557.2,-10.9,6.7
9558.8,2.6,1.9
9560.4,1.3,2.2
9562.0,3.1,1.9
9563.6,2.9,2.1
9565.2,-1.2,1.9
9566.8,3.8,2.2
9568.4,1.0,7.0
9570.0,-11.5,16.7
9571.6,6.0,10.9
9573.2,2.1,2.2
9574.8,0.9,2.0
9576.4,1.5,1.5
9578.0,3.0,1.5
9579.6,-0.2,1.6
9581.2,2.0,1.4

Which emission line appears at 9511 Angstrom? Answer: [O III] 5007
